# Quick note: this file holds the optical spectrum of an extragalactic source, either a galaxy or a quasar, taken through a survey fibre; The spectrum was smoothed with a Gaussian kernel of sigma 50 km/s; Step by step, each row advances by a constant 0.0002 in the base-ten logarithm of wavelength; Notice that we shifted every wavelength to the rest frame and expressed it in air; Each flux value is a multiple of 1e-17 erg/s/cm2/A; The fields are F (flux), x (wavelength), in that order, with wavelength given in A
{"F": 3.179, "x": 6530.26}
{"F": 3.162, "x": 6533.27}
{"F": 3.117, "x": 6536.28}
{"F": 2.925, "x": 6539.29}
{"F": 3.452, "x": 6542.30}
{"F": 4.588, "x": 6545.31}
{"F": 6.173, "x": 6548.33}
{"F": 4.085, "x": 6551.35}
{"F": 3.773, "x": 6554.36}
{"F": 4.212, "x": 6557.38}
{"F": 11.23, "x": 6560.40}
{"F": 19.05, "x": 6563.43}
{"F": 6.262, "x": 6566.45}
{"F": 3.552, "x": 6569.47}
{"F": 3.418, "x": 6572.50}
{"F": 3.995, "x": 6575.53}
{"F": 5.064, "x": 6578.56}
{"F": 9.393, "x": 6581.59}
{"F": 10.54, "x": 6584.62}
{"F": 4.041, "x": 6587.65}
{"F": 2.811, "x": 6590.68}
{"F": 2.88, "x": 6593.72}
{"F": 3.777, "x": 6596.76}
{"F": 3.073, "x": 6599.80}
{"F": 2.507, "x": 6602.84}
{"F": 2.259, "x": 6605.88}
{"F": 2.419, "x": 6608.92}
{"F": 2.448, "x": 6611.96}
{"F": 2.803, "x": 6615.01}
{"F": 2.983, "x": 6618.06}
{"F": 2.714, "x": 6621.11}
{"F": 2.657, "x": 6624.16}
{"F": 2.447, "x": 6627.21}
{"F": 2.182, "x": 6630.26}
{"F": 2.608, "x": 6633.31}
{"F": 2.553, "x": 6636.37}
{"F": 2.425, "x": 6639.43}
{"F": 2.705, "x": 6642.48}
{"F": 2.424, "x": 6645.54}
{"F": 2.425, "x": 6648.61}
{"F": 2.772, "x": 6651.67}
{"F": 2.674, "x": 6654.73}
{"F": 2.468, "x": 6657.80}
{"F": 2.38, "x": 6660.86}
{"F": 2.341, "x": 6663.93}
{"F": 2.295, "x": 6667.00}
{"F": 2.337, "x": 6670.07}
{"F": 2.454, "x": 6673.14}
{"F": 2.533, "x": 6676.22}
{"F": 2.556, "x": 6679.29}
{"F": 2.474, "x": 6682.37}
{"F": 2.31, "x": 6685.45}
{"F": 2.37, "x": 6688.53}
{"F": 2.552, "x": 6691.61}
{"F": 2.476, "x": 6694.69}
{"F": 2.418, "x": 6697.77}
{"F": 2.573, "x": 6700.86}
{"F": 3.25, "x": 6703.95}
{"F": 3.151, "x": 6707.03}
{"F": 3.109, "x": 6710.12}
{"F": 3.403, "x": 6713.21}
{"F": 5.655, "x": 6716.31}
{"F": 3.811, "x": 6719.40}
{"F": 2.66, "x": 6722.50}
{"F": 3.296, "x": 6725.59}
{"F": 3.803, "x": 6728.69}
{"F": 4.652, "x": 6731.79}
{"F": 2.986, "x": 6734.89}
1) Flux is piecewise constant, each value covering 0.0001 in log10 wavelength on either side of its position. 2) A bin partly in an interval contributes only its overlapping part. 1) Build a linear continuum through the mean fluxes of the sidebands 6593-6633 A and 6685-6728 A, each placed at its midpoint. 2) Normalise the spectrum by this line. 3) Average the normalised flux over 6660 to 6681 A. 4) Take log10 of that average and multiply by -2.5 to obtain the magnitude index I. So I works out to 0.22 mag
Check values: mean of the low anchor 2.7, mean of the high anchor 3.11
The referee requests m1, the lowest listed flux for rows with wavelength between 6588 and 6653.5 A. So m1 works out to 2.182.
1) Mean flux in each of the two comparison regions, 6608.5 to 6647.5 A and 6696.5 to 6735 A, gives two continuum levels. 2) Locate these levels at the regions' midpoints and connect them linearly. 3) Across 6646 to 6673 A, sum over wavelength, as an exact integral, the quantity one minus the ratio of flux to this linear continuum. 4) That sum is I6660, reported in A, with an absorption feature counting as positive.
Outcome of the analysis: 4.00 A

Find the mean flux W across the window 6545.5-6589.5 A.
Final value 6.68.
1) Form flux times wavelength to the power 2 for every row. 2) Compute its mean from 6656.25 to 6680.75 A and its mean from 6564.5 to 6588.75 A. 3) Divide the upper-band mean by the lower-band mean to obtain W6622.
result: 0.41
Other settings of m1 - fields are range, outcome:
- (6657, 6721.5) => 2.295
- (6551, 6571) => 3.552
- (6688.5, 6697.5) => 2.37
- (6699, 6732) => 2.573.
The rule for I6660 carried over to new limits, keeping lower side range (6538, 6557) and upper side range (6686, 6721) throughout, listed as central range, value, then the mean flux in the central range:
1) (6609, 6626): 4.7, 2.69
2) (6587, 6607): 4.3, 3.02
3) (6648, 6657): 2.2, 2.63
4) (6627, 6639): 3.9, 2.45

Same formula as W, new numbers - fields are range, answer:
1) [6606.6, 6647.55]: 2.56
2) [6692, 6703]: 2.54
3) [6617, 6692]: 2.5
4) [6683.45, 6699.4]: 2.43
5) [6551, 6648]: 4.33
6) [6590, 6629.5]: 2.74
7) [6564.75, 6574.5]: 4.68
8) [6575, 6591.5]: 6.23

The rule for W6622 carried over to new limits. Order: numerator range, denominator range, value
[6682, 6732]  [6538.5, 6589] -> 0.52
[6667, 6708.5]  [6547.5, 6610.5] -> 0.49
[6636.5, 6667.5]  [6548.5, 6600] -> 0.43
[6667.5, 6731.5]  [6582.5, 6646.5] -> 0.97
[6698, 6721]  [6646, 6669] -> 1.44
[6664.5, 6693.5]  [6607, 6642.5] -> 0.96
